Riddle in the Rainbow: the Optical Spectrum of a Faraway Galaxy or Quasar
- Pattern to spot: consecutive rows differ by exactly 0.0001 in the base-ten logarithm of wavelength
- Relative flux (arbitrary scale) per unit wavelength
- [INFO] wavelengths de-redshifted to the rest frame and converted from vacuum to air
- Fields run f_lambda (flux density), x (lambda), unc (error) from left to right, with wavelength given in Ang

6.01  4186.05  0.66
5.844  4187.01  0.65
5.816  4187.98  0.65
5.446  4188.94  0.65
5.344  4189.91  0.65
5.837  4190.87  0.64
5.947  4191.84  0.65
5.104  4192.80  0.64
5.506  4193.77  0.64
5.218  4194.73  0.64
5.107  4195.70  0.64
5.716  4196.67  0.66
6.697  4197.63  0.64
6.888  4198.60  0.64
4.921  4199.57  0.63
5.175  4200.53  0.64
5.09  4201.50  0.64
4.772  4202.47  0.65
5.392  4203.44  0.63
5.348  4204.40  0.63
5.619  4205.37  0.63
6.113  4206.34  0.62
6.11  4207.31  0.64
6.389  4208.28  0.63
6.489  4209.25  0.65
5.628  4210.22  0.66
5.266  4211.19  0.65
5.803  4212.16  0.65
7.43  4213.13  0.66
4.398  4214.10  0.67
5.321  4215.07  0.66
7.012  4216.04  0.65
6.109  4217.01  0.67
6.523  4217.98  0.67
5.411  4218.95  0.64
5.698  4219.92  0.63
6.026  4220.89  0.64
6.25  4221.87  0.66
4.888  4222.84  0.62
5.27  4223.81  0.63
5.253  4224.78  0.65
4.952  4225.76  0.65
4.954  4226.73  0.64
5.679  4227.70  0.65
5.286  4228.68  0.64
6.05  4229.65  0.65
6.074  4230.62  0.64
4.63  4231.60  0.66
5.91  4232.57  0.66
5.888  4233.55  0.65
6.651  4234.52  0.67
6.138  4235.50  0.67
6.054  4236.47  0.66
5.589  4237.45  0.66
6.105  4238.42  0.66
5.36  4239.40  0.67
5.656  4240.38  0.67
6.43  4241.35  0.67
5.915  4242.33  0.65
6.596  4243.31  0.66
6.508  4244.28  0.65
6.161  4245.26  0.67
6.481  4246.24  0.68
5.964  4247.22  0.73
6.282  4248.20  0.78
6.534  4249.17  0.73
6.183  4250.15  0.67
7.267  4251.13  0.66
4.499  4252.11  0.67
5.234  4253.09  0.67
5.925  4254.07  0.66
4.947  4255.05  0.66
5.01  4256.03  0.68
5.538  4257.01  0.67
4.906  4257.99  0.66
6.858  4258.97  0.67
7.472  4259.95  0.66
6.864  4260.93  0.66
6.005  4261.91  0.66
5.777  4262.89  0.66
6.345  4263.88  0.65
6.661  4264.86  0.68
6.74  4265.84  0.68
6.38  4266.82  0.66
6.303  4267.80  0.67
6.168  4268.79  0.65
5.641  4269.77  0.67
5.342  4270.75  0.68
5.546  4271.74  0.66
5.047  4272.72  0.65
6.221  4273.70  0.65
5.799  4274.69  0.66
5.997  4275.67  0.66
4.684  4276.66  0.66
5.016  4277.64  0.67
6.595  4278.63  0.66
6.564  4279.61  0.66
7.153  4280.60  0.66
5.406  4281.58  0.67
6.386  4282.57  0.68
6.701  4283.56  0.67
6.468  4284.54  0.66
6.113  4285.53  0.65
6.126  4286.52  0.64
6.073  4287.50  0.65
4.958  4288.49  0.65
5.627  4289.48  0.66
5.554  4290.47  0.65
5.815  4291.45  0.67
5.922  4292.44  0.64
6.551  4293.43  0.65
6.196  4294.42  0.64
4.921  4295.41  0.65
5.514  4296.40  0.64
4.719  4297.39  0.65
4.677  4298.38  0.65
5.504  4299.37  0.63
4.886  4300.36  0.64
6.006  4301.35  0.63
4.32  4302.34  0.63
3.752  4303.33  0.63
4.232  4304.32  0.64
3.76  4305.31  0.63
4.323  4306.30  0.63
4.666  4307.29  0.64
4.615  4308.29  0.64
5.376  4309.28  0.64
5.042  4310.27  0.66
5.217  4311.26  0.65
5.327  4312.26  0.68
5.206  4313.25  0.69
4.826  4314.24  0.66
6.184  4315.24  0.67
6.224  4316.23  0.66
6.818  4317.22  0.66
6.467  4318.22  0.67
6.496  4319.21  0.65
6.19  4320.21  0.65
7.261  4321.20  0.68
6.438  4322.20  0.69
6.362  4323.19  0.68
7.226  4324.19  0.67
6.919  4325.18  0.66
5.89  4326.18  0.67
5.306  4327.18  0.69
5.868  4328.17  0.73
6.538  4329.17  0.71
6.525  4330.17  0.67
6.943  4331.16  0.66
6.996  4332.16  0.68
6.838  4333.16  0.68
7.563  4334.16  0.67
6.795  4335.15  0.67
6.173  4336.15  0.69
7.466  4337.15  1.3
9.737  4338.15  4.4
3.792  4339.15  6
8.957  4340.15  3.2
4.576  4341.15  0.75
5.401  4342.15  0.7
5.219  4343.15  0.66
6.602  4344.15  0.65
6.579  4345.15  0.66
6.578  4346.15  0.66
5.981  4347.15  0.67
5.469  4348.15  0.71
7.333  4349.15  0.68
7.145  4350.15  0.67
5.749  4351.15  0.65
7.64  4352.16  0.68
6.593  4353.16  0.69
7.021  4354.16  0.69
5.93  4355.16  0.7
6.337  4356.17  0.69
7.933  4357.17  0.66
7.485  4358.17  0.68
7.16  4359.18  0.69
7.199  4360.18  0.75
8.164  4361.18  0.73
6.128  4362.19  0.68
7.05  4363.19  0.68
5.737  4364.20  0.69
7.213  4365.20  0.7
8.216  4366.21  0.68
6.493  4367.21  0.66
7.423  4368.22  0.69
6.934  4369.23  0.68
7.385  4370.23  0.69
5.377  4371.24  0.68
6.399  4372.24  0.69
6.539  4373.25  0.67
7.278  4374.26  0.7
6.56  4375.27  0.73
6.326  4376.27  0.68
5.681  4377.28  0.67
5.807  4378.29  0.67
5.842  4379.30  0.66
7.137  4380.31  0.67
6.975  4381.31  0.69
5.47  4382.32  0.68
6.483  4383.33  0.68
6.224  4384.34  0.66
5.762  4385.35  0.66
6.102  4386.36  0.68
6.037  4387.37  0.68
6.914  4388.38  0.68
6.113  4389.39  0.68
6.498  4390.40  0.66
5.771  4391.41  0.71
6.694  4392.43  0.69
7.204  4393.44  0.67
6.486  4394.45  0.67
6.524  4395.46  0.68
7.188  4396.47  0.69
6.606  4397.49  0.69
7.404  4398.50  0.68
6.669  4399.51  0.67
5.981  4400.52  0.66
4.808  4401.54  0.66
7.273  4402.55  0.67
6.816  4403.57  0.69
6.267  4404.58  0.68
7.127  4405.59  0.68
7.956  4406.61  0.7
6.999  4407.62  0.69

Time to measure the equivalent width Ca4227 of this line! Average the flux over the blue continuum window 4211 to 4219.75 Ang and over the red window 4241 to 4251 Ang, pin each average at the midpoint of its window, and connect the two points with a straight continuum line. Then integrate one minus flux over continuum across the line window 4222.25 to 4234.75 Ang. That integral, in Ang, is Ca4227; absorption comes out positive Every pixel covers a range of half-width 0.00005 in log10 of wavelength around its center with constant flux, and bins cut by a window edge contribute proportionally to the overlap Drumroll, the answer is 1.3 Ang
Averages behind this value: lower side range 5.94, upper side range 6.34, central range 5.48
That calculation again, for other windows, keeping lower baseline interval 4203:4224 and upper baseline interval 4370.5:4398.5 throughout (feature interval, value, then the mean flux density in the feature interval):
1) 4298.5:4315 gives 3.5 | 4.83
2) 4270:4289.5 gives 0.5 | 5.89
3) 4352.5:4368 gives -1.7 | 6.99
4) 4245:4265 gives -0.2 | 6.03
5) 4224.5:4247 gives 0.3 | 5.85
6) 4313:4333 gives -0.5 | 6.36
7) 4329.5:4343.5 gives -0.9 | 6.65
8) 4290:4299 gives 0.8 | 5.54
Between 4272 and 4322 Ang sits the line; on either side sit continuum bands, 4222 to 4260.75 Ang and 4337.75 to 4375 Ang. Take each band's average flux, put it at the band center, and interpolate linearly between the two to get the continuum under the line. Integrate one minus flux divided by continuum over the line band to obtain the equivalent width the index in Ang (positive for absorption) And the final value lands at 5.29 Ang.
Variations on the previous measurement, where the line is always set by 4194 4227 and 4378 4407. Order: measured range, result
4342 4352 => 0.0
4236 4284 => -0.9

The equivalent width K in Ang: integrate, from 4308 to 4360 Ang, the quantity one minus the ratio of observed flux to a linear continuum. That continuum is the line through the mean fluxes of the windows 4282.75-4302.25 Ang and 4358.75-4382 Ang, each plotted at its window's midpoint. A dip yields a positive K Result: -1.3 Ang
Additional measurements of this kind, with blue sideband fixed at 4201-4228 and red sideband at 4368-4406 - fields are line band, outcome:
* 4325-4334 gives -0.4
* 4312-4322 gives 0.0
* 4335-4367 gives -2.1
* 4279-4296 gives 0.0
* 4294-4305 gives 2.0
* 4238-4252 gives -0.9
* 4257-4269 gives -0.9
